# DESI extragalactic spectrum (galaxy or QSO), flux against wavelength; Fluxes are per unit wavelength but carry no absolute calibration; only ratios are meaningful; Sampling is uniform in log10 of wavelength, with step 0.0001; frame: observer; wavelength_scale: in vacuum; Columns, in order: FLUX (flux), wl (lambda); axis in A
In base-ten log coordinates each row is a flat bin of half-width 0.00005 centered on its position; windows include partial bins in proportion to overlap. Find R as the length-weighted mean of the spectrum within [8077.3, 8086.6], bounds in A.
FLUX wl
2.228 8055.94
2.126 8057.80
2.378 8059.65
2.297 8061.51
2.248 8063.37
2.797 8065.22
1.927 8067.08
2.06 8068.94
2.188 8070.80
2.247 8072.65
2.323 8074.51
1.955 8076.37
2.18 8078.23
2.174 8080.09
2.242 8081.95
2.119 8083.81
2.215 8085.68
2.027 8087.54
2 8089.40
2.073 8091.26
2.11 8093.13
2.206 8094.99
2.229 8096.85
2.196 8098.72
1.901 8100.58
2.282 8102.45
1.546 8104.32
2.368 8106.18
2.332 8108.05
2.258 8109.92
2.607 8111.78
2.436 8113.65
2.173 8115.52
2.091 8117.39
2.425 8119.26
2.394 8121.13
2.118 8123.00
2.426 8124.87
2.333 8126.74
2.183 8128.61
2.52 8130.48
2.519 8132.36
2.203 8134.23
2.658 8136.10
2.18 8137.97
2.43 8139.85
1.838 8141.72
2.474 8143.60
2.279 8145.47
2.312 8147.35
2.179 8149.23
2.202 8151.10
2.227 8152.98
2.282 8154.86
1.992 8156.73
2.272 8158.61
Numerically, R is 2.18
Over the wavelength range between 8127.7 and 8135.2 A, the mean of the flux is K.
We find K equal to 2.36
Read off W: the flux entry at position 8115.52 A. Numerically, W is 2.173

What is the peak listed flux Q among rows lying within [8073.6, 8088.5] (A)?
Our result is 2.323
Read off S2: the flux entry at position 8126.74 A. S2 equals 2.333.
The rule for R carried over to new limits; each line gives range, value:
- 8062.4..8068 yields 2.32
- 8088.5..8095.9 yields 2.1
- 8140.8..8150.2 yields 2.22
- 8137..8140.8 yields 2.31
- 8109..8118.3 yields 2.31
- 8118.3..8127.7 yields 2.34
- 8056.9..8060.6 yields 2.25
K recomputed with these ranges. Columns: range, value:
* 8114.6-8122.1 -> 2.27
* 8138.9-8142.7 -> 2.13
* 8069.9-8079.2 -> 2.18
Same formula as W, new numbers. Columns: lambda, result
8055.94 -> 2.228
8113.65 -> 2.436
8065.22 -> 2.797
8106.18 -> 2.368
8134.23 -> 2.203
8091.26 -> 2.073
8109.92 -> 2.258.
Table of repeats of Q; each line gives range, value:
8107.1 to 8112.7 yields 2.607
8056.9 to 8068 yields 2.797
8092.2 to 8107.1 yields 2.368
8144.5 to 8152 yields 2.312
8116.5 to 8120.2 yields 2.425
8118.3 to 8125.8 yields 2.426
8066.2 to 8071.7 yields 2.188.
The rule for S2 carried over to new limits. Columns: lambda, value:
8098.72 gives 2.196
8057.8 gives 2.126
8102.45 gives 2.282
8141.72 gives 1.838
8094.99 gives 2.206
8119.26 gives 2.425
